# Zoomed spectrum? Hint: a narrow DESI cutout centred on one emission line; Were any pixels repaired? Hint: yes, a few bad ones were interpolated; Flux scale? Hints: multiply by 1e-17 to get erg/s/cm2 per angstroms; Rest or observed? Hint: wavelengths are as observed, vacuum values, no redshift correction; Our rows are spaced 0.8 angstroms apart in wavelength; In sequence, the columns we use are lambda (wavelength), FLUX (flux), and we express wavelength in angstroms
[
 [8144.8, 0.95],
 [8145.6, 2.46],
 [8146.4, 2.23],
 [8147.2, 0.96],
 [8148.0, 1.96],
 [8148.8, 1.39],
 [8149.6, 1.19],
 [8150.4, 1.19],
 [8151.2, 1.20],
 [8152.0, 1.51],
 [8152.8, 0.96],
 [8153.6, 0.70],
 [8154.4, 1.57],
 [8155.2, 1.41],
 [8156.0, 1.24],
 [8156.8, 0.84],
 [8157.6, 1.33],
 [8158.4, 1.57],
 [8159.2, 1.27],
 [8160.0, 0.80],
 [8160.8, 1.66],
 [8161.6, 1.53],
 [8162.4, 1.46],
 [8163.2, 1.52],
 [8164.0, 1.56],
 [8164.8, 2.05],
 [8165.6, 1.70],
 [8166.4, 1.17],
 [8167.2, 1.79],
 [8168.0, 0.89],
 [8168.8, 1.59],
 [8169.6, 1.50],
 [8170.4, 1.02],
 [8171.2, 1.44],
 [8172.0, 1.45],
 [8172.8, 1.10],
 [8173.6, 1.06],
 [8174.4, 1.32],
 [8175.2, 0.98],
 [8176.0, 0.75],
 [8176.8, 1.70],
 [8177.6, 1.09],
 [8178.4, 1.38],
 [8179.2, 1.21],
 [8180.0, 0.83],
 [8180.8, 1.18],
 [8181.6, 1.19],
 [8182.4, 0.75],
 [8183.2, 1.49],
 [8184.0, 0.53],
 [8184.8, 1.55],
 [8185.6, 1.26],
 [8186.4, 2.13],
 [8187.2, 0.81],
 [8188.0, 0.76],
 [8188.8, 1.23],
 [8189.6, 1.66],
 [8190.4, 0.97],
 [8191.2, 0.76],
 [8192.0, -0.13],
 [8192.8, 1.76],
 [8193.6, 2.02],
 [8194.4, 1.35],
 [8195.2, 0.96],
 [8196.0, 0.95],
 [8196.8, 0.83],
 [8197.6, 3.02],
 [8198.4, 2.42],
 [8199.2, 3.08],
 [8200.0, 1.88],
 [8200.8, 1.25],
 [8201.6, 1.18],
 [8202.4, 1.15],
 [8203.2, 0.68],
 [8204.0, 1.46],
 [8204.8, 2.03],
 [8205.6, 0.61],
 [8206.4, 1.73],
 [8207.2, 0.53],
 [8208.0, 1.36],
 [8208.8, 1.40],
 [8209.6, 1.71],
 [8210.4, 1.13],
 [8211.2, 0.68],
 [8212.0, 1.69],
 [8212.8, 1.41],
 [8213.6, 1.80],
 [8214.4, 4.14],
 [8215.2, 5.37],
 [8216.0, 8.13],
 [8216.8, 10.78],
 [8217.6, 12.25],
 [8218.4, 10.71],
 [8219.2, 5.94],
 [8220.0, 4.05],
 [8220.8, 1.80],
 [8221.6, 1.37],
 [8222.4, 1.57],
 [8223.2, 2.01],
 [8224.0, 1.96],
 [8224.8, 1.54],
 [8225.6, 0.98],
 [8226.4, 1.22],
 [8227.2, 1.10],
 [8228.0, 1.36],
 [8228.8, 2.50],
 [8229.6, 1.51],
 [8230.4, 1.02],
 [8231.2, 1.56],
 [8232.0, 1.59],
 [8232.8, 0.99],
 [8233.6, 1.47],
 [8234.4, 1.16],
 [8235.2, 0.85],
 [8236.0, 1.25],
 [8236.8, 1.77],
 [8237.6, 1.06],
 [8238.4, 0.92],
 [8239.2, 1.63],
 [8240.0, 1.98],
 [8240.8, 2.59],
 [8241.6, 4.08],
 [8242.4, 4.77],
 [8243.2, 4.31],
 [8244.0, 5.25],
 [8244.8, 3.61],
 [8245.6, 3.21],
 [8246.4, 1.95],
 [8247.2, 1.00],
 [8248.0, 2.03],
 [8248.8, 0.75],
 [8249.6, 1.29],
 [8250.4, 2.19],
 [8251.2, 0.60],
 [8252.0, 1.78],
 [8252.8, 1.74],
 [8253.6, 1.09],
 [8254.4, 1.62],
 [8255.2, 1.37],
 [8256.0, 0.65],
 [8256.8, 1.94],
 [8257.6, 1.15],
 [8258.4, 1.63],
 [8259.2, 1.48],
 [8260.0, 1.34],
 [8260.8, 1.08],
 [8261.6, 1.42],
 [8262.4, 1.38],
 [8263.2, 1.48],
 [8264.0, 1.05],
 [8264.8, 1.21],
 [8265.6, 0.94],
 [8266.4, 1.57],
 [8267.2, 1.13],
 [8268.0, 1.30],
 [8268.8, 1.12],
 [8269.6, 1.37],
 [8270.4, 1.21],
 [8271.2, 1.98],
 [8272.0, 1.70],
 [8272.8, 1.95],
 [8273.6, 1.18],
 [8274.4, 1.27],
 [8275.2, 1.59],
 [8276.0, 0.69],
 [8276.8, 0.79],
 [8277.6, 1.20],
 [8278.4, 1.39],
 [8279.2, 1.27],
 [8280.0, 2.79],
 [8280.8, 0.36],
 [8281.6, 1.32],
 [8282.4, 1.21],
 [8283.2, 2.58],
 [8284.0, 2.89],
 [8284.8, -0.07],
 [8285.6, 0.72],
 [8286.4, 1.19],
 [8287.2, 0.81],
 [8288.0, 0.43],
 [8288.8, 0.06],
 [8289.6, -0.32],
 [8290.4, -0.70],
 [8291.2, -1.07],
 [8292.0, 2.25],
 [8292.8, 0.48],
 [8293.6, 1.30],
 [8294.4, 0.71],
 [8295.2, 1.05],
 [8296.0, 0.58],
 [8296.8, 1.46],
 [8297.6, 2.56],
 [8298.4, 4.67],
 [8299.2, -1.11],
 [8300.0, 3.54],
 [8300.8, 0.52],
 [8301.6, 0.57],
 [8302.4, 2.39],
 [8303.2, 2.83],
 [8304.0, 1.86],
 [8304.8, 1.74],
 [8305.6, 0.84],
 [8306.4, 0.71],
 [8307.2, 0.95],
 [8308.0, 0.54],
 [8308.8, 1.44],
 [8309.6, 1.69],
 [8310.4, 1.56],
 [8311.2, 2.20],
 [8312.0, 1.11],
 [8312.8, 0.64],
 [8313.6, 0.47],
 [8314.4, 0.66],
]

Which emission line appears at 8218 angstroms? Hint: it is H-alpha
